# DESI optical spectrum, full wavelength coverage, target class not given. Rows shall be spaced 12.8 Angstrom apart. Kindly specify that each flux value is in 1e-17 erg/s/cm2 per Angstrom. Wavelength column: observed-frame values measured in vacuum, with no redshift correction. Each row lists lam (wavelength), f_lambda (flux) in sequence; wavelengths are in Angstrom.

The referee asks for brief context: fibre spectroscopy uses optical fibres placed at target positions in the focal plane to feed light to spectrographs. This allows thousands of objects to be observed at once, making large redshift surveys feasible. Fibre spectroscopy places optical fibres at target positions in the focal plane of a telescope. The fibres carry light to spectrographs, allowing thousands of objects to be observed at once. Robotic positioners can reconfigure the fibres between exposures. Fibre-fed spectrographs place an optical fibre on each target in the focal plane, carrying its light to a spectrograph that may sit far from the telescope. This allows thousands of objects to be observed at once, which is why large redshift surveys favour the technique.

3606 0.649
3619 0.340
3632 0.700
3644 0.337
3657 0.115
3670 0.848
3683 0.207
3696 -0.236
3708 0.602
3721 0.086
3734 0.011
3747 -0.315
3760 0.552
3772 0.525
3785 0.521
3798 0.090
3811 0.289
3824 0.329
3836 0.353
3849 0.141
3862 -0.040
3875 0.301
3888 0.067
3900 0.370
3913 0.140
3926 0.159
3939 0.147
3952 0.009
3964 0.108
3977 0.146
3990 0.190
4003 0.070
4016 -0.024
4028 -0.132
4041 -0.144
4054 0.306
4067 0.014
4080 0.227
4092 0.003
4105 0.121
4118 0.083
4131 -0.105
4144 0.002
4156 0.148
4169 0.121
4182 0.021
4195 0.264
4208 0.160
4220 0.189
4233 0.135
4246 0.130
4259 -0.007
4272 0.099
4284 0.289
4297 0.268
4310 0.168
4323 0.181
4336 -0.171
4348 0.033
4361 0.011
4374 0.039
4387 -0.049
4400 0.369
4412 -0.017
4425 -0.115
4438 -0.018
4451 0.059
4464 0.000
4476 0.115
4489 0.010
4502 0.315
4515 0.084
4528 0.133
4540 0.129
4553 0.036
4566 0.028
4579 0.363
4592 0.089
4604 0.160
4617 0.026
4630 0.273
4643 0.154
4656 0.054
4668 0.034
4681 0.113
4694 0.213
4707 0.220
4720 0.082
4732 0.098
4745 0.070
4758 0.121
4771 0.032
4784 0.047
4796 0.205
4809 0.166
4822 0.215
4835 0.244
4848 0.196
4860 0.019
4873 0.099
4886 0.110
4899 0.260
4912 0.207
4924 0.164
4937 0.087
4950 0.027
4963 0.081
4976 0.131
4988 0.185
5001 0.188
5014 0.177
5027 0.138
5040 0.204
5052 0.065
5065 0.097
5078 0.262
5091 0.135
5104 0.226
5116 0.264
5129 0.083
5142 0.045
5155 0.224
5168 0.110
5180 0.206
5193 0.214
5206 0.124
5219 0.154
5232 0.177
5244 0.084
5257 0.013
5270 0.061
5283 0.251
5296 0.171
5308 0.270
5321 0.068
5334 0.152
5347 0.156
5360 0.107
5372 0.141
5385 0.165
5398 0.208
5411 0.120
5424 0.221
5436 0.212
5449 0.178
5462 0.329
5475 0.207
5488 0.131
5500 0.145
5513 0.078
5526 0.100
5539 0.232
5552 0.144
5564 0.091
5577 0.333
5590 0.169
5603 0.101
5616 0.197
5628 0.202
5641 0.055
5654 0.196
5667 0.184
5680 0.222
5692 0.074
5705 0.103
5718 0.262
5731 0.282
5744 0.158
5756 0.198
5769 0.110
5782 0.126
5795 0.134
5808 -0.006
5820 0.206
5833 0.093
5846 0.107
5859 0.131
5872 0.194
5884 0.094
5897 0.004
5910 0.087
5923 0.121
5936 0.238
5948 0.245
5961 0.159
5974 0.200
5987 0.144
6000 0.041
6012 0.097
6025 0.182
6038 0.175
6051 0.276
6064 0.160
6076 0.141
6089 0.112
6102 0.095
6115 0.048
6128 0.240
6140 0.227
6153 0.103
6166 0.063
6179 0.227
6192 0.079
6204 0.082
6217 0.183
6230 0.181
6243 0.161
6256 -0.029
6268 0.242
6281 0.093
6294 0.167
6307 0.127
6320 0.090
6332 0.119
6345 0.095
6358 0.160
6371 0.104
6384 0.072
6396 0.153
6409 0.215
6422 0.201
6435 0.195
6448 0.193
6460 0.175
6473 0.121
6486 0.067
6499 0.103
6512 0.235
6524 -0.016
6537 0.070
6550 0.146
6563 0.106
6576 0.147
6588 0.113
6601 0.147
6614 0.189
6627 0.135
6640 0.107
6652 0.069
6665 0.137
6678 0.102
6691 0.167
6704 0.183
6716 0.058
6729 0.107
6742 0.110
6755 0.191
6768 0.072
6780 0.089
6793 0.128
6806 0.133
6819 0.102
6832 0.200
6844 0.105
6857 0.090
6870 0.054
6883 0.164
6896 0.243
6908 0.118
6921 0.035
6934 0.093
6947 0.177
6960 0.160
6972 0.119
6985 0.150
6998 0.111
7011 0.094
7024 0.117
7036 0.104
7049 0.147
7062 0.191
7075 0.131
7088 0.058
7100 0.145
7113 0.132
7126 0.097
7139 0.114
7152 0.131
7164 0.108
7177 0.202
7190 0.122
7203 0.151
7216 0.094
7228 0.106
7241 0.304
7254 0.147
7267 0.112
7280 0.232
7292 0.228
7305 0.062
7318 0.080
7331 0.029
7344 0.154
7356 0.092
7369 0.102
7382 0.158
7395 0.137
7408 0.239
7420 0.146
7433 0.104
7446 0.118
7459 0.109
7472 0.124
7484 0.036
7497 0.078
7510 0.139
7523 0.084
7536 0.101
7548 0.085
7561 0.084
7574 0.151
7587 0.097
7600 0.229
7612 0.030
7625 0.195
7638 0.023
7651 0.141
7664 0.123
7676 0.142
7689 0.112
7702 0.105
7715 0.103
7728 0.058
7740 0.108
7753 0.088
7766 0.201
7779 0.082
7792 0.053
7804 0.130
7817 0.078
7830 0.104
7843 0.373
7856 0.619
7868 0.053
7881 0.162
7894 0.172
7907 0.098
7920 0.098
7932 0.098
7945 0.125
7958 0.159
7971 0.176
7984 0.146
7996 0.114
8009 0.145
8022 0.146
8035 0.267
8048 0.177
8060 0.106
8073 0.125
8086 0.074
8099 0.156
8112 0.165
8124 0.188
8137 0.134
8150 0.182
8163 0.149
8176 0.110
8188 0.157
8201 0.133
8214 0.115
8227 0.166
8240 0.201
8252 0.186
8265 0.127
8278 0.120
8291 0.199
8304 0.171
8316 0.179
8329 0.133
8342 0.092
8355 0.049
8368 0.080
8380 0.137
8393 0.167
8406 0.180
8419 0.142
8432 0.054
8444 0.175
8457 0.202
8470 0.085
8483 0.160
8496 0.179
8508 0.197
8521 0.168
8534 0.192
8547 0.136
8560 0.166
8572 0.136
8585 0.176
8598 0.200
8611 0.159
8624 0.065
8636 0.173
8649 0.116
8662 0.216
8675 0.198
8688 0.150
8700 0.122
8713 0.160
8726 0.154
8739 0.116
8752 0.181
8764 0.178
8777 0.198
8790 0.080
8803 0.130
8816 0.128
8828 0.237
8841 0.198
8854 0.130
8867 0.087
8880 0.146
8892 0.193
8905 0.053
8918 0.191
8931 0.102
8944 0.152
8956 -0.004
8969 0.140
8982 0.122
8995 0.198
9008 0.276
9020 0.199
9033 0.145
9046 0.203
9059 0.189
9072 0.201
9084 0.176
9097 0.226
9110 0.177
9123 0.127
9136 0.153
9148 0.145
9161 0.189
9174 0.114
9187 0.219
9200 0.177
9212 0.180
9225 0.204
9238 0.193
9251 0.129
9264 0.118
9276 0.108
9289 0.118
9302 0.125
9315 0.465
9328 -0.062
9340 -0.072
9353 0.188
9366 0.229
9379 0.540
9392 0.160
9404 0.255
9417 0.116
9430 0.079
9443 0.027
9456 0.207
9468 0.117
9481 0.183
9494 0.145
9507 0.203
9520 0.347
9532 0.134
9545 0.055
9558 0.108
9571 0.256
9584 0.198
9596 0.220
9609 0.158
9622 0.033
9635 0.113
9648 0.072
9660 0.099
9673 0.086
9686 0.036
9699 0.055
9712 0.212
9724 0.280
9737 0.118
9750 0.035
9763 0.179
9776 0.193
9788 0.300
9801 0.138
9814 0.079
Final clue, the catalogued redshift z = 1.11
